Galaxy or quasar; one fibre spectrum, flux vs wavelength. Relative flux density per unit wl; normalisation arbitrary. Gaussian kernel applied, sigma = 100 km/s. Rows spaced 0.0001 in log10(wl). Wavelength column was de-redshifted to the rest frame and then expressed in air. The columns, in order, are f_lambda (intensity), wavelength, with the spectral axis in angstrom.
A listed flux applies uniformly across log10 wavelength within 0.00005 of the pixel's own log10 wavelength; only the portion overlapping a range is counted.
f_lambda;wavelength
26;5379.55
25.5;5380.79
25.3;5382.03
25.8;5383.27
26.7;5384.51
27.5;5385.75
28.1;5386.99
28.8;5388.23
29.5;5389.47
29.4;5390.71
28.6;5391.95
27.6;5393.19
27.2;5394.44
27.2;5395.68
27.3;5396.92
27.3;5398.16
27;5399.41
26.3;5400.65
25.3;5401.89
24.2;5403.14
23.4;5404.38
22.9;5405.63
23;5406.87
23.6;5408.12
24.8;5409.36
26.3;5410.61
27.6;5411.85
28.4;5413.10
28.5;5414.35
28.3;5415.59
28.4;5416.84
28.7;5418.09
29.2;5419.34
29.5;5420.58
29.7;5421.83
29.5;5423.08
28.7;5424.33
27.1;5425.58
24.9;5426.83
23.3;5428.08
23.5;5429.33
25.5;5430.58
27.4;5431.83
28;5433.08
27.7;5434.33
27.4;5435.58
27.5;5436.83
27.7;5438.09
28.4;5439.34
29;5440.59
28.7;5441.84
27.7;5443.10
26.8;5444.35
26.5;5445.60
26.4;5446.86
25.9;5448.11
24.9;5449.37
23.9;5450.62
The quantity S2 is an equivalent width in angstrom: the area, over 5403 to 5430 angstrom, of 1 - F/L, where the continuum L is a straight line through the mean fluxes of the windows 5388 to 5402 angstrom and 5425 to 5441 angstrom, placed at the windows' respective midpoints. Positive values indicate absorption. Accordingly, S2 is 0.6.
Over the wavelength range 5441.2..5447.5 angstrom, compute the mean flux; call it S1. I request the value 27.2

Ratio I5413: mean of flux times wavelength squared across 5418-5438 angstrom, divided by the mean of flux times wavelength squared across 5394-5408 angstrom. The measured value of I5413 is 1.08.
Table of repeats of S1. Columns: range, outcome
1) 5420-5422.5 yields 29.6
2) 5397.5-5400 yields 27.1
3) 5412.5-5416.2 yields 28.4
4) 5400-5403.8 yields 25.3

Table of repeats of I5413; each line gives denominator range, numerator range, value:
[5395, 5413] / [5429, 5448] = 1.08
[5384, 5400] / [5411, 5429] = 1.01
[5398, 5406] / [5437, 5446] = 1.12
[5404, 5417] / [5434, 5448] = 1.08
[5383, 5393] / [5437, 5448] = 1.00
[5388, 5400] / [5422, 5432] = 0.95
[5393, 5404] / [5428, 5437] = 1.01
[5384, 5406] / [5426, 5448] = 1.01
